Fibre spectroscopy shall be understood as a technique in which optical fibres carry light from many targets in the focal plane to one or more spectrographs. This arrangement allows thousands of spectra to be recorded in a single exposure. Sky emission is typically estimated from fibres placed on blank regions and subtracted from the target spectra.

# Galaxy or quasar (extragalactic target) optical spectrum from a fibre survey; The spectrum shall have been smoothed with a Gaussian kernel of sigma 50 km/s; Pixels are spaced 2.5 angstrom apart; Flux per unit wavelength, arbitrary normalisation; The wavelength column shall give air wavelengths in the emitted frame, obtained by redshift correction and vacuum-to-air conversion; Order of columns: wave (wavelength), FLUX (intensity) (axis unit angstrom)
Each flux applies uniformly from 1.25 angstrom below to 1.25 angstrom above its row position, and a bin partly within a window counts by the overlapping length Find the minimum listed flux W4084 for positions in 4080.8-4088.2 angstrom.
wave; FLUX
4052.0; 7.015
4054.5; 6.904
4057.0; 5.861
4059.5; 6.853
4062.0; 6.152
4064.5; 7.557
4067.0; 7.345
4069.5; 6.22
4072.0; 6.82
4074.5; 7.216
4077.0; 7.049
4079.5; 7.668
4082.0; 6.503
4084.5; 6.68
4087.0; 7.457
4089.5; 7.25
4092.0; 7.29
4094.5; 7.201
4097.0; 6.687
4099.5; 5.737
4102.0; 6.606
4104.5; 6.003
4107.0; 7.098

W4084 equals 6.503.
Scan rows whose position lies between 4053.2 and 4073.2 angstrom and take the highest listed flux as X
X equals 7.557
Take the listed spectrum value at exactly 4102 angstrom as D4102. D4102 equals 6.606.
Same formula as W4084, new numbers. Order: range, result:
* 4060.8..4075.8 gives 6.152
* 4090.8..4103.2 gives 5.737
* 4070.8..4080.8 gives 6.82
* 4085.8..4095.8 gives 7.201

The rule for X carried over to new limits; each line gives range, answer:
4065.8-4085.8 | 7.668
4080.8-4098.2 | 7.457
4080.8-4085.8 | 6.68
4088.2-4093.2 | 7.29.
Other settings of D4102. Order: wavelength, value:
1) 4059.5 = 6.853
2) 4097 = 6.687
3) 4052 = 7.015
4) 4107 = 7.098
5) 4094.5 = 7.201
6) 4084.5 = 6.68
